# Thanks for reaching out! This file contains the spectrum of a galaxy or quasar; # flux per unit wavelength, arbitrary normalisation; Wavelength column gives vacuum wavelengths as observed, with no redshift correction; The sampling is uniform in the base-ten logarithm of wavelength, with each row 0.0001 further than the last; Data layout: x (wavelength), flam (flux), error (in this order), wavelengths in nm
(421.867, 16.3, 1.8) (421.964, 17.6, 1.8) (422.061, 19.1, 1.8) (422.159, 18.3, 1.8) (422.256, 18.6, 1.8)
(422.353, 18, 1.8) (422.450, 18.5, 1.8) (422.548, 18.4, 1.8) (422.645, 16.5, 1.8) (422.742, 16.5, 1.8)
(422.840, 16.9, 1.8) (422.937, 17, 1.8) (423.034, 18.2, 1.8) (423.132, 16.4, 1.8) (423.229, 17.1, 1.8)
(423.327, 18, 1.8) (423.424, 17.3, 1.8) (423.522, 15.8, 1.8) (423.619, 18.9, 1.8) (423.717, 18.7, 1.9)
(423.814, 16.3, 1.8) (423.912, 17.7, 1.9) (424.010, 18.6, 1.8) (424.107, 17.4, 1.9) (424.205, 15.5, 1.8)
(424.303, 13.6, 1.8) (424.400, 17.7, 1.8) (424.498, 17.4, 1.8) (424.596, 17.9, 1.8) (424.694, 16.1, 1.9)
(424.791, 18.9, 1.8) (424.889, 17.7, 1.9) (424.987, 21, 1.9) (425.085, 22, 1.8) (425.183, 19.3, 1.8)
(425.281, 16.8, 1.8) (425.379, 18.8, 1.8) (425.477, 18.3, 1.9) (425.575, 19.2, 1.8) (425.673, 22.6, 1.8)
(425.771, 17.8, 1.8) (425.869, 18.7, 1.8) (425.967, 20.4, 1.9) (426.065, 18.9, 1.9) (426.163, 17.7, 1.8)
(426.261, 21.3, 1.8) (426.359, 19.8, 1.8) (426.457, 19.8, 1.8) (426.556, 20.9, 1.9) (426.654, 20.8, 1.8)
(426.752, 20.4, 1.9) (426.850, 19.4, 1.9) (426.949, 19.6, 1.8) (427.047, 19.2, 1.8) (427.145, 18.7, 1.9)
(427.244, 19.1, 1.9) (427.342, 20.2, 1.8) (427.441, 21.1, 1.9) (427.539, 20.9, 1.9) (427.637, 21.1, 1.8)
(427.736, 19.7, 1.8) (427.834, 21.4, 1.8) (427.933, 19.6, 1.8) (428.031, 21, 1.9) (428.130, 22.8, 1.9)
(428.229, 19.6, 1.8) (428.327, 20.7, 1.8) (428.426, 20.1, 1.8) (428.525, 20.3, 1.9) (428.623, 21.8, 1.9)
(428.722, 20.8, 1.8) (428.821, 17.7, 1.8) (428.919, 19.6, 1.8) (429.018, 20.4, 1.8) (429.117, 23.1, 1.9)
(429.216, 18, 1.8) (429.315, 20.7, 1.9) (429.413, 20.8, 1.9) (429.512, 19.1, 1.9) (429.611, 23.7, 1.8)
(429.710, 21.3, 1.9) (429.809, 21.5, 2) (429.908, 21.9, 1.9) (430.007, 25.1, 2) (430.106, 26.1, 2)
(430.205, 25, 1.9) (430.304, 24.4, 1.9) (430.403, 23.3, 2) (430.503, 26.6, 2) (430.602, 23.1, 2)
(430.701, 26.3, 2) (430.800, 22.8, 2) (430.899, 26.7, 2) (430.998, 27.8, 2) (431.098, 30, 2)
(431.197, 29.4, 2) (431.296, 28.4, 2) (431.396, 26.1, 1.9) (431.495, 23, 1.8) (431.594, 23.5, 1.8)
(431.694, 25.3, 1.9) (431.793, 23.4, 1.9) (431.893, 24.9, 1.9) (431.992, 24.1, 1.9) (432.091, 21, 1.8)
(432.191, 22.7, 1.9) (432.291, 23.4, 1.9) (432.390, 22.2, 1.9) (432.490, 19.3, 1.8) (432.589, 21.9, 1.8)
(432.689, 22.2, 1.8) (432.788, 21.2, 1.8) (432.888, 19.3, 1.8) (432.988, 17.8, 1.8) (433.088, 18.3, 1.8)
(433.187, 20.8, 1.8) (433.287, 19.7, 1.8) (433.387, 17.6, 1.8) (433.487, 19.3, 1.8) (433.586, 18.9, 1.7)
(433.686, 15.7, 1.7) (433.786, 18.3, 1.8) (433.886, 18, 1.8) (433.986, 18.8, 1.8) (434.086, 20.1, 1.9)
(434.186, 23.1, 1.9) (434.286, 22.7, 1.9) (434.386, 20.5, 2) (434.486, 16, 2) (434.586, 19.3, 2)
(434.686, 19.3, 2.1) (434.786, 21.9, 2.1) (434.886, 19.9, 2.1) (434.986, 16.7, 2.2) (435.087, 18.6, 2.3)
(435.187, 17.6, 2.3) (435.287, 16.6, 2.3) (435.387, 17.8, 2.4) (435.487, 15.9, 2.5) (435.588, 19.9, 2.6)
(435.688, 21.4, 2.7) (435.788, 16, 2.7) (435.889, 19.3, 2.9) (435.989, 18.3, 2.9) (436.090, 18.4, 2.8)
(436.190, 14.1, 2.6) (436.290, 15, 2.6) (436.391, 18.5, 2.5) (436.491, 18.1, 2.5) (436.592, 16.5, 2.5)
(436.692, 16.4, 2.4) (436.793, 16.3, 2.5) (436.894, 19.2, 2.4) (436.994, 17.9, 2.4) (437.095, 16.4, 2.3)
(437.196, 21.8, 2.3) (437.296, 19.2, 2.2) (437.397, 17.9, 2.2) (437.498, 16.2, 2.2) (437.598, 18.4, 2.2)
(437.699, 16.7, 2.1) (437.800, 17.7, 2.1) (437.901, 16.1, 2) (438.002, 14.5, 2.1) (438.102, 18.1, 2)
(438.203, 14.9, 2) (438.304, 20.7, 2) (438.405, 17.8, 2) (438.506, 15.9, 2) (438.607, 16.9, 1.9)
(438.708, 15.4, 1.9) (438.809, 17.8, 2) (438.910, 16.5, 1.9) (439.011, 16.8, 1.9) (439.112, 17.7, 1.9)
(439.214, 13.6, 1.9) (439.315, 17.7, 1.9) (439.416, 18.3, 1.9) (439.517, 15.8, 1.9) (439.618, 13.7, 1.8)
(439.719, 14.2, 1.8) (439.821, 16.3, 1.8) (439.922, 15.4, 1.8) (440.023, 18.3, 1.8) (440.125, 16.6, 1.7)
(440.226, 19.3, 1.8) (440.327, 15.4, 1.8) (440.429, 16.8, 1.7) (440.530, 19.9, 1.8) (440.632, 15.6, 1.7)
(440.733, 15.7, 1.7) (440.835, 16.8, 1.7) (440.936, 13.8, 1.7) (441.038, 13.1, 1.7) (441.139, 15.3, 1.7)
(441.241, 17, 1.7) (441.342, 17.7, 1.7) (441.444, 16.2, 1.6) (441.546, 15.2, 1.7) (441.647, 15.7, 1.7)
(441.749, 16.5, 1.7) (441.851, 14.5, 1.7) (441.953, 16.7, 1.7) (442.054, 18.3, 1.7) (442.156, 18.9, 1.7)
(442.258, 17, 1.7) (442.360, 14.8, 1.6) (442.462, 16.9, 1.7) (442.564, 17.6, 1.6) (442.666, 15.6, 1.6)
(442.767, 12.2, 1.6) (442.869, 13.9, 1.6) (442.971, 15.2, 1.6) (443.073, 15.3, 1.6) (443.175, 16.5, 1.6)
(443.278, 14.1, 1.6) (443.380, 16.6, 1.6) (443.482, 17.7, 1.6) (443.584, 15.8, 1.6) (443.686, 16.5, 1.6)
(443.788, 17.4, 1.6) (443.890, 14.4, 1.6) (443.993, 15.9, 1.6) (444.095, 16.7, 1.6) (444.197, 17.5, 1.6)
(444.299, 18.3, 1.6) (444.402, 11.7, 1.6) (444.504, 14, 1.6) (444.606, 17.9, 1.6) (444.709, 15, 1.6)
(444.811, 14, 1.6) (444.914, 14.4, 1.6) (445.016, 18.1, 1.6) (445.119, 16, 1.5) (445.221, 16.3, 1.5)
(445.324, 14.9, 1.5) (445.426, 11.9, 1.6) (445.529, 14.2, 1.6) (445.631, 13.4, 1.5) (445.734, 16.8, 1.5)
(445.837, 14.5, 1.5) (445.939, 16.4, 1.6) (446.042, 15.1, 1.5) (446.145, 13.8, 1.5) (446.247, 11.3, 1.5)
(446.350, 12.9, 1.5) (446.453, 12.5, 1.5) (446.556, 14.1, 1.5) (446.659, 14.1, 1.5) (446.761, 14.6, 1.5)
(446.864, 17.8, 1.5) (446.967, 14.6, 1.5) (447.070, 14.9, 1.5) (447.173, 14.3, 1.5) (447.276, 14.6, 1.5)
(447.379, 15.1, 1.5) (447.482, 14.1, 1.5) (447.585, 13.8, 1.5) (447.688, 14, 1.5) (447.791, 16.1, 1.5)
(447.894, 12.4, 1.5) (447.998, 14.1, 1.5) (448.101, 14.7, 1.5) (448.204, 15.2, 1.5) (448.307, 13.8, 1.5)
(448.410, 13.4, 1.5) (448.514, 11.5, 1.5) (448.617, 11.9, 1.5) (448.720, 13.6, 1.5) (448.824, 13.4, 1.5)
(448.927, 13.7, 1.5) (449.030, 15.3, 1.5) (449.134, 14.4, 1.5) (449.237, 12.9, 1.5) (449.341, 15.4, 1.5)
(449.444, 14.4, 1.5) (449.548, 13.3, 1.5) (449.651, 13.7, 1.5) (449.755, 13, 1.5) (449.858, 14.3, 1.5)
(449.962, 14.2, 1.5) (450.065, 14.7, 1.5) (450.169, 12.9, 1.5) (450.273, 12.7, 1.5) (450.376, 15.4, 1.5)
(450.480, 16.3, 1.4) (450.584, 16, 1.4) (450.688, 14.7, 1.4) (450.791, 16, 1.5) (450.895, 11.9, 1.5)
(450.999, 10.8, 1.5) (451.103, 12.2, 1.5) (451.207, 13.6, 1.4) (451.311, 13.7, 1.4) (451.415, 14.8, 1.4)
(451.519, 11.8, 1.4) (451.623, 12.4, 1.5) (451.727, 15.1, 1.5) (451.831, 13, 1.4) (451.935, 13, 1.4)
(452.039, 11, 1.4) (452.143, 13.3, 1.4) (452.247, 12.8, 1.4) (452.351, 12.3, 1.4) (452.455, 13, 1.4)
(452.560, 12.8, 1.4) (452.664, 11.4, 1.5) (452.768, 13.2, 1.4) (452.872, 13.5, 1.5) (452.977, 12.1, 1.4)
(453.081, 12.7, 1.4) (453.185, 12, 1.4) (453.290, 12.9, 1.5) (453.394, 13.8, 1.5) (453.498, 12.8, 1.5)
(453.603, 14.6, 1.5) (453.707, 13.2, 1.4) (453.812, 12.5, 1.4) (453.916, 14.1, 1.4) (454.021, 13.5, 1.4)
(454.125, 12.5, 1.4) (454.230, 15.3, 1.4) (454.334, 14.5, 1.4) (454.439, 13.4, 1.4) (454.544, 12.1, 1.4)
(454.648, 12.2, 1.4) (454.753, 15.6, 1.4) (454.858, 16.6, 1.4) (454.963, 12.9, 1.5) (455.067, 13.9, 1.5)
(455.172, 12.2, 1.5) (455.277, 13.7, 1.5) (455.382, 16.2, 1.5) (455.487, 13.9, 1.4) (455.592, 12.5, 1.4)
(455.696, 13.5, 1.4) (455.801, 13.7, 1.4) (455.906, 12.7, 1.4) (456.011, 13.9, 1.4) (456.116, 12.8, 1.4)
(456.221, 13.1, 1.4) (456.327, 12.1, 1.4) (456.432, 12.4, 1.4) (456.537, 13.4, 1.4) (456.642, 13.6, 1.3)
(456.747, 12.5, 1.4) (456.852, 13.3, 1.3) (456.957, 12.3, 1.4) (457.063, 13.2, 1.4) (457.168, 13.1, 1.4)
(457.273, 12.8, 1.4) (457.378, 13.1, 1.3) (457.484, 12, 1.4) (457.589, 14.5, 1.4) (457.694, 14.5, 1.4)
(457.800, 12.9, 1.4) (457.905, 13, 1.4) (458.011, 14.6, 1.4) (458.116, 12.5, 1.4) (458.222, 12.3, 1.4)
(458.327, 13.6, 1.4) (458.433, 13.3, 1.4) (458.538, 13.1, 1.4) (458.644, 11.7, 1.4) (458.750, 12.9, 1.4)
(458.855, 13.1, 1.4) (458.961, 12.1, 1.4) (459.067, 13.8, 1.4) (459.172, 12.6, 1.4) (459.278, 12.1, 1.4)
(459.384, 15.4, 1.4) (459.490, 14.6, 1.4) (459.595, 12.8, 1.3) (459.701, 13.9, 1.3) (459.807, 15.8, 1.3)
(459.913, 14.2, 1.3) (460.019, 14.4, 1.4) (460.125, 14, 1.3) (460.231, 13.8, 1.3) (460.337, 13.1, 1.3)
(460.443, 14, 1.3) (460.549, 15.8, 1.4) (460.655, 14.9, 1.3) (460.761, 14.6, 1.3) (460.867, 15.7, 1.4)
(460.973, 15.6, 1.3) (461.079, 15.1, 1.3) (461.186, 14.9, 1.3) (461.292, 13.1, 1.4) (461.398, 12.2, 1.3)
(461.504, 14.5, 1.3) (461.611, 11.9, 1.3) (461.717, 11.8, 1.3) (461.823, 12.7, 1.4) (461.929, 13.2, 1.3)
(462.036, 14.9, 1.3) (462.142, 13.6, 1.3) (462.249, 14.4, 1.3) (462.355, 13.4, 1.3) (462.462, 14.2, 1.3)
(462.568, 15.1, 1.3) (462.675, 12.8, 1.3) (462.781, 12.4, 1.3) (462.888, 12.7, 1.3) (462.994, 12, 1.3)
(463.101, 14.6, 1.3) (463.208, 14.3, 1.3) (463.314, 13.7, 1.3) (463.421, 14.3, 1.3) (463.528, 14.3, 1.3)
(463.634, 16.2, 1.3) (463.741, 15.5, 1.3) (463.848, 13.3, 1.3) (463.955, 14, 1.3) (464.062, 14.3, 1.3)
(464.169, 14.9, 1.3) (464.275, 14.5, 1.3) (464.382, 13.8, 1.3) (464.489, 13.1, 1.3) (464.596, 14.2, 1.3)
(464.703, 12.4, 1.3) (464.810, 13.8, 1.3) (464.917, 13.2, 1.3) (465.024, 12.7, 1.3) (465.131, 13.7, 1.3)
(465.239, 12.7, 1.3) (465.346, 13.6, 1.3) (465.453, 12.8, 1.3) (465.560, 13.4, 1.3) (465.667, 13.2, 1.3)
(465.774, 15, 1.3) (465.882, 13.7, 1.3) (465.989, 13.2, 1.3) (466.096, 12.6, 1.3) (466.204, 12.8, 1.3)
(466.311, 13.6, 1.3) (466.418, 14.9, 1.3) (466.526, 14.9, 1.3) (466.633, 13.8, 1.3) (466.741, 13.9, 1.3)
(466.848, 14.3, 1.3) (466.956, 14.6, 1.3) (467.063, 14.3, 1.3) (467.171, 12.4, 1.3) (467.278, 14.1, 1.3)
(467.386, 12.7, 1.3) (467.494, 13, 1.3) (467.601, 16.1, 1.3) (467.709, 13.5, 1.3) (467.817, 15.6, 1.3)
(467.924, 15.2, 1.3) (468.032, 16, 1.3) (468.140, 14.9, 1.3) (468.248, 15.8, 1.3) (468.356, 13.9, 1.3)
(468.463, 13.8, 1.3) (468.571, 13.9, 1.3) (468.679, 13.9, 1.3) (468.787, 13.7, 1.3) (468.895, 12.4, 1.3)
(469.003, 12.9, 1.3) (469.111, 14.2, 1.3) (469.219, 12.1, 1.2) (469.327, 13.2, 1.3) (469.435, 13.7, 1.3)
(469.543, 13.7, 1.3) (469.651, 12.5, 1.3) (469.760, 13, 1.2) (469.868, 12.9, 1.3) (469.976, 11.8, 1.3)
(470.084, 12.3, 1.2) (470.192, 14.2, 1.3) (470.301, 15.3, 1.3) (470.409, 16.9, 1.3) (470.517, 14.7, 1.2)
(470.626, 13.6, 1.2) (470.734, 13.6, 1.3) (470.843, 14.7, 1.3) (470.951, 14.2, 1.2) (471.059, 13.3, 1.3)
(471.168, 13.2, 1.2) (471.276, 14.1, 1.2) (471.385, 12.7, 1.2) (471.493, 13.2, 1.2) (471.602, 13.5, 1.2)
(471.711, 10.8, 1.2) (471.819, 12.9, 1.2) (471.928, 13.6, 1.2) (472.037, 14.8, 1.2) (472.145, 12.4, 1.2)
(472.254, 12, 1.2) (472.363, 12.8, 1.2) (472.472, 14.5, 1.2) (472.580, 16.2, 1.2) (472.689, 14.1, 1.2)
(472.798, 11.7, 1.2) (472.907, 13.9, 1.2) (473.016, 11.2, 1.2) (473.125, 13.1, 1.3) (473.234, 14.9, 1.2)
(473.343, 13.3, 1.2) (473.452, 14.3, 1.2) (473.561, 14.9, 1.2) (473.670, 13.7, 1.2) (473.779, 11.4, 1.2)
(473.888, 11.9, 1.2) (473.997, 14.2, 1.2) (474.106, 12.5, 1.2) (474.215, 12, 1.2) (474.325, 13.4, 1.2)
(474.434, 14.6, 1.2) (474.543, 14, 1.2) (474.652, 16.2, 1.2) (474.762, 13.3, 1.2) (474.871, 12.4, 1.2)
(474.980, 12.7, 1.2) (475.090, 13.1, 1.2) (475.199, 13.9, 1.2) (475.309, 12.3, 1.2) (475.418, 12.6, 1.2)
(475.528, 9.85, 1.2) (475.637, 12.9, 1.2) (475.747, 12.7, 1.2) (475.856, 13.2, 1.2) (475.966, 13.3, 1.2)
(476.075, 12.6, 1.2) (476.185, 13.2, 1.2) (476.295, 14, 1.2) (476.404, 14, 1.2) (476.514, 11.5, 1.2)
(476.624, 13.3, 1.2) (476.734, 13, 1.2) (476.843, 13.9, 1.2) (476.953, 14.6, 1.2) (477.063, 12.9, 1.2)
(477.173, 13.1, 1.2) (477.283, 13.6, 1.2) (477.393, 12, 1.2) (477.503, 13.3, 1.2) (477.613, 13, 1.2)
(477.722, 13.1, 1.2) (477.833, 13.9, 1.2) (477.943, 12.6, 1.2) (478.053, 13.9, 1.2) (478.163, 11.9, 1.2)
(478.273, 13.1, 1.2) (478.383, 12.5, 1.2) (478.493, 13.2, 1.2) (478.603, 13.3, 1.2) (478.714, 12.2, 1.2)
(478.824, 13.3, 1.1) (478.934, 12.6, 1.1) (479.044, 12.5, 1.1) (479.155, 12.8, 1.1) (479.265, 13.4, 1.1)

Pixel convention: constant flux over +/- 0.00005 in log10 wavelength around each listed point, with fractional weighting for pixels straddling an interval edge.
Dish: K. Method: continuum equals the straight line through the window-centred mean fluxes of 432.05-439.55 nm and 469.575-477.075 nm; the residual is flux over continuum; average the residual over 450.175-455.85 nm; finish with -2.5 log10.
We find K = 0.19 mag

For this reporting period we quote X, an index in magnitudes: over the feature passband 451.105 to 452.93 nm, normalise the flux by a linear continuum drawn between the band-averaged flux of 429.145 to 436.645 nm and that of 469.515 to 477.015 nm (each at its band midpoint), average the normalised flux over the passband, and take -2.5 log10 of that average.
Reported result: 0.32 mag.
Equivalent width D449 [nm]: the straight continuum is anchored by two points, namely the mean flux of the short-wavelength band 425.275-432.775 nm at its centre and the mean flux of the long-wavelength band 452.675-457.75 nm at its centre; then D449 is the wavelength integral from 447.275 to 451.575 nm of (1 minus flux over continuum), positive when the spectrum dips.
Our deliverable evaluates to 0.37 nm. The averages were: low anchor 21.8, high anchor 13.3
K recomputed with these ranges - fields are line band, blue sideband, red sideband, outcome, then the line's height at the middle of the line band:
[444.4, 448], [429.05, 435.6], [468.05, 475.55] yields 0.273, 18.8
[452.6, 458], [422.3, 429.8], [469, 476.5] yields 0.166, 15.5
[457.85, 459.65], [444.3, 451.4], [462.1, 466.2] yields 0.059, 13.9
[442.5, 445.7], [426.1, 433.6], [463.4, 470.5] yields 0.210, 18.8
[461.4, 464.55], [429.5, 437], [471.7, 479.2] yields 0.124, 15.5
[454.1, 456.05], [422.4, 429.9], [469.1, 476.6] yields 0.132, 15.6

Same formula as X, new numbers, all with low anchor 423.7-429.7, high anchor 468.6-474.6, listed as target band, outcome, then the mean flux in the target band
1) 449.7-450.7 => 0.14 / 14.4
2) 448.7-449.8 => 0.18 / 13.9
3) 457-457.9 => 0.16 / 13.2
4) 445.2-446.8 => 0.19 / 14.1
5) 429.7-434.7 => -0.19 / 22.3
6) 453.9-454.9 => 0.13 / 13.9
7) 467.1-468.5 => -0.03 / 14.4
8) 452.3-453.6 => 0.24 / 12.8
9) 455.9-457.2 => 0.19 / 13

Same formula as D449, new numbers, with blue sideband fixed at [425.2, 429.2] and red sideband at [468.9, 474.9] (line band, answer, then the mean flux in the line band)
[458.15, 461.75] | 0.347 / 13.7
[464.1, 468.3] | 0.106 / 13.9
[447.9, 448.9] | 0.203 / 13.5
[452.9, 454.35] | 0.254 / 13.3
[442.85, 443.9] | 0.104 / 15.9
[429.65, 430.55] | -0.200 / 23.9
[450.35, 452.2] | 0.325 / 13.6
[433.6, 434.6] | -0.014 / 19.2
